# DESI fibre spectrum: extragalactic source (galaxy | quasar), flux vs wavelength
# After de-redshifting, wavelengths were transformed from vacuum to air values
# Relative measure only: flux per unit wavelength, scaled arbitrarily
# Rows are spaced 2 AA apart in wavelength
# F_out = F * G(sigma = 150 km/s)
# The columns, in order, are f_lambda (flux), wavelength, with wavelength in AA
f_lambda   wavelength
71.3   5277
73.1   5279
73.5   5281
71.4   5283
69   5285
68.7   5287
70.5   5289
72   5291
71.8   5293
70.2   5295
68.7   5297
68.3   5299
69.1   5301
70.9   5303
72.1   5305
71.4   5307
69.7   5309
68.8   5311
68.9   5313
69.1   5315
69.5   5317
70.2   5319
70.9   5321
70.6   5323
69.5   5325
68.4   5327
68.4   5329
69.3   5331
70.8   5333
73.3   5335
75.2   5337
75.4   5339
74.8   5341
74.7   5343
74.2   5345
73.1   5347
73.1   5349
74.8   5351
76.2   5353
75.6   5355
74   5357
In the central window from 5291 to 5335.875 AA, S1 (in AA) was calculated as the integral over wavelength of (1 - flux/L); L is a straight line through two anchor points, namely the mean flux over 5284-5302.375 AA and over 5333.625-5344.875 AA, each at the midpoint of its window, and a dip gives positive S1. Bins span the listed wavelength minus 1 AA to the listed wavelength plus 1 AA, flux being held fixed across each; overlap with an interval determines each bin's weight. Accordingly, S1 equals 1.1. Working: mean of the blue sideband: 69.8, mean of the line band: 70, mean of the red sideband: 74.5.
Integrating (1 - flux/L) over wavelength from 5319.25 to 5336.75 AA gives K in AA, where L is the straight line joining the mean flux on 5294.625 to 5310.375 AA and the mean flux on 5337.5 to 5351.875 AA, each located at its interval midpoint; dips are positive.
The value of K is 0.5 AA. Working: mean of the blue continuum 70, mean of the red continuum 74.3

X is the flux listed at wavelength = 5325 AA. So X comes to 69.5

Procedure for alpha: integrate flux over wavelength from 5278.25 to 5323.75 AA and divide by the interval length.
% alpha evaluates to 70.3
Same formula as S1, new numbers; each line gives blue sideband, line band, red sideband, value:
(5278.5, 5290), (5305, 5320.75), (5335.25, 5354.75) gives 0.6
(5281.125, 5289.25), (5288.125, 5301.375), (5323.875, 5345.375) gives 0.1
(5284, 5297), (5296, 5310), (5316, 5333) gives 0.0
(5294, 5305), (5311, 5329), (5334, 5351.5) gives 0.6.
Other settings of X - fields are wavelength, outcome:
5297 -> 68.7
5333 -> 70.8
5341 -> 74.8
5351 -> 74.8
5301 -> 69.1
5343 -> 74.7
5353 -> 76.2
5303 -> 70.9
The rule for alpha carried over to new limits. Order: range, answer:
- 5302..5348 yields 71.3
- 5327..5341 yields 72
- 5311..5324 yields 69.8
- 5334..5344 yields 74.7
